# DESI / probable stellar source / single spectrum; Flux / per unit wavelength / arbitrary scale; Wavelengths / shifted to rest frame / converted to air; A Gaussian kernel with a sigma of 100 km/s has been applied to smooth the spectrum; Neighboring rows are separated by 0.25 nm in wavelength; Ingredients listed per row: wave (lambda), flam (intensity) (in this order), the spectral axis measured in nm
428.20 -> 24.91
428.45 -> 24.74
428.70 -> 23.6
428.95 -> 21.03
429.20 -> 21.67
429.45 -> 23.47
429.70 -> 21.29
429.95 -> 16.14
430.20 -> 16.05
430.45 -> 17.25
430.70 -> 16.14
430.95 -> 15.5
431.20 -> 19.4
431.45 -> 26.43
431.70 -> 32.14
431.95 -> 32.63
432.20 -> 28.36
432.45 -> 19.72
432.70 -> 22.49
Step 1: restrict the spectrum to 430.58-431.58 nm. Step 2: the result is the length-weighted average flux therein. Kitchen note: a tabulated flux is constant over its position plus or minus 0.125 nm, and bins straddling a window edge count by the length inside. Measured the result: 19.4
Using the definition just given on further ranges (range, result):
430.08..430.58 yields 16.7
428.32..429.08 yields 23.1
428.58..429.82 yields 22.2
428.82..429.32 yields 21.4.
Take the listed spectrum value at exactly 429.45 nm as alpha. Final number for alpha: 23.47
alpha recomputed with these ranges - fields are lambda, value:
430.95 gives 15.5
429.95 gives 16.14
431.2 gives 19.4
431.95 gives 32.63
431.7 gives 32.14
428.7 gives 23.6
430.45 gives 17.25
